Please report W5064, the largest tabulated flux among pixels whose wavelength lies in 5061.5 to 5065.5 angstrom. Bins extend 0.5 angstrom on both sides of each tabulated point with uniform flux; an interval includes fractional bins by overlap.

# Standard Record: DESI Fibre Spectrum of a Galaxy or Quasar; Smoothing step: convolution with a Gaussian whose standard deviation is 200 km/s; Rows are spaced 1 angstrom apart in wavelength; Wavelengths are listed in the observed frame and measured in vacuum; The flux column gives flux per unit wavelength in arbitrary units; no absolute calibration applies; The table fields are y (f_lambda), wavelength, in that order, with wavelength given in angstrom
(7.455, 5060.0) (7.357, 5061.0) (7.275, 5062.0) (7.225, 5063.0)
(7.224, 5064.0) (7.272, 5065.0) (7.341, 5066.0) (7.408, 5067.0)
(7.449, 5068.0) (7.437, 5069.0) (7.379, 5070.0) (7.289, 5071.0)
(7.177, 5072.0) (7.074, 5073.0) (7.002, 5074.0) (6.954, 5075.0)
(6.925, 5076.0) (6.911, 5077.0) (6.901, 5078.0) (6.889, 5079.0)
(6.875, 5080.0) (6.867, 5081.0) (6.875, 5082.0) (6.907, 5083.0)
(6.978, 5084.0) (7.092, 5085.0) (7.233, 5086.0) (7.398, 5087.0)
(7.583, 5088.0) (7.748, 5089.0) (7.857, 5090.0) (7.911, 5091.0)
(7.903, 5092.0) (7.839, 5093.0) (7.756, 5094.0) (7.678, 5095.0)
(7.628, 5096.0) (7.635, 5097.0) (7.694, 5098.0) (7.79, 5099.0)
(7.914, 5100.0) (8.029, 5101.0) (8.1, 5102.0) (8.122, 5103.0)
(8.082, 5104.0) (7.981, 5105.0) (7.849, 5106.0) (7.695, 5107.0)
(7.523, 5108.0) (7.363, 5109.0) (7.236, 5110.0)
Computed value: 7.275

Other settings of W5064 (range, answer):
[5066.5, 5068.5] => 7.449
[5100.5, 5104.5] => 8.122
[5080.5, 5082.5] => 6.875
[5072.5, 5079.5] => 7.074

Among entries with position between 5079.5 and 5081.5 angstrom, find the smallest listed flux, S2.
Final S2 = 6.867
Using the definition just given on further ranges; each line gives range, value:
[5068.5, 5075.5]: 6.954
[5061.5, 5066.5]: 7.224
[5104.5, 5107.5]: 7.695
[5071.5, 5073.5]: 7.074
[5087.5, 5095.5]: 7.583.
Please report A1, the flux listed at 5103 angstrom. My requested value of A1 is 8.122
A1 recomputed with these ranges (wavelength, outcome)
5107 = 7.695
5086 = 7.233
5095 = 7.678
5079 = 6.889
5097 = 7.635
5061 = 7.357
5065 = 7.272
